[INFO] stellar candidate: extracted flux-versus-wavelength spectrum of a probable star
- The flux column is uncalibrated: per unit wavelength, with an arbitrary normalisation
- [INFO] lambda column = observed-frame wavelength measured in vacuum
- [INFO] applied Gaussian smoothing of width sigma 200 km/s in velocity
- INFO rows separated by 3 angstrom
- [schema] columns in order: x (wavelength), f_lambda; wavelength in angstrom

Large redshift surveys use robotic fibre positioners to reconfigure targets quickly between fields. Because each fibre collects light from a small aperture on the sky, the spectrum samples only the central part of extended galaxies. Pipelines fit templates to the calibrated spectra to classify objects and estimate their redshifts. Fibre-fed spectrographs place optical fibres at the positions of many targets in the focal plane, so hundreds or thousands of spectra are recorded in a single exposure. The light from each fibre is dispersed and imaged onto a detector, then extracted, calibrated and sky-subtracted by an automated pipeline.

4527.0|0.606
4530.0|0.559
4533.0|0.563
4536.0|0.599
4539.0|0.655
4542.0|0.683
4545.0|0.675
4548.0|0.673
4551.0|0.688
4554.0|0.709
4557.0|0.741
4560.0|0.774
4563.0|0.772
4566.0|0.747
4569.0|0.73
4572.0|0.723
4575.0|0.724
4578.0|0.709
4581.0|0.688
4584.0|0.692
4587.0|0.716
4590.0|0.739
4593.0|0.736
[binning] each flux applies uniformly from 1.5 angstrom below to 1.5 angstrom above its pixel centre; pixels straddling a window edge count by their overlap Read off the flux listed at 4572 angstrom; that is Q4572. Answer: 0.723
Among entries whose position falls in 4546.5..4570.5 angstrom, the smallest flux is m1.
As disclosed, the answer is 0.673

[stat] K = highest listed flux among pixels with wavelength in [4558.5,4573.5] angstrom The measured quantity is 0.774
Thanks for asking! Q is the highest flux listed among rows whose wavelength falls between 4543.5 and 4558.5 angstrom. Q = 0.741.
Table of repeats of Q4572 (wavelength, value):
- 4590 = 0.739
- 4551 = 0.688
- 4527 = 0.606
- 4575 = 0.724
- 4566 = 0.747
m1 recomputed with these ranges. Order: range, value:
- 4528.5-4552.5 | 0.559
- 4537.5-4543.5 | 0.655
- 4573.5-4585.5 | 0.688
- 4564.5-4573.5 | 0.723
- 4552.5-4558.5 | 0.709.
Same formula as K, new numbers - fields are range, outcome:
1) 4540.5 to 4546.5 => 0.683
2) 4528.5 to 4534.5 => 0.563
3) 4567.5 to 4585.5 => 0.73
